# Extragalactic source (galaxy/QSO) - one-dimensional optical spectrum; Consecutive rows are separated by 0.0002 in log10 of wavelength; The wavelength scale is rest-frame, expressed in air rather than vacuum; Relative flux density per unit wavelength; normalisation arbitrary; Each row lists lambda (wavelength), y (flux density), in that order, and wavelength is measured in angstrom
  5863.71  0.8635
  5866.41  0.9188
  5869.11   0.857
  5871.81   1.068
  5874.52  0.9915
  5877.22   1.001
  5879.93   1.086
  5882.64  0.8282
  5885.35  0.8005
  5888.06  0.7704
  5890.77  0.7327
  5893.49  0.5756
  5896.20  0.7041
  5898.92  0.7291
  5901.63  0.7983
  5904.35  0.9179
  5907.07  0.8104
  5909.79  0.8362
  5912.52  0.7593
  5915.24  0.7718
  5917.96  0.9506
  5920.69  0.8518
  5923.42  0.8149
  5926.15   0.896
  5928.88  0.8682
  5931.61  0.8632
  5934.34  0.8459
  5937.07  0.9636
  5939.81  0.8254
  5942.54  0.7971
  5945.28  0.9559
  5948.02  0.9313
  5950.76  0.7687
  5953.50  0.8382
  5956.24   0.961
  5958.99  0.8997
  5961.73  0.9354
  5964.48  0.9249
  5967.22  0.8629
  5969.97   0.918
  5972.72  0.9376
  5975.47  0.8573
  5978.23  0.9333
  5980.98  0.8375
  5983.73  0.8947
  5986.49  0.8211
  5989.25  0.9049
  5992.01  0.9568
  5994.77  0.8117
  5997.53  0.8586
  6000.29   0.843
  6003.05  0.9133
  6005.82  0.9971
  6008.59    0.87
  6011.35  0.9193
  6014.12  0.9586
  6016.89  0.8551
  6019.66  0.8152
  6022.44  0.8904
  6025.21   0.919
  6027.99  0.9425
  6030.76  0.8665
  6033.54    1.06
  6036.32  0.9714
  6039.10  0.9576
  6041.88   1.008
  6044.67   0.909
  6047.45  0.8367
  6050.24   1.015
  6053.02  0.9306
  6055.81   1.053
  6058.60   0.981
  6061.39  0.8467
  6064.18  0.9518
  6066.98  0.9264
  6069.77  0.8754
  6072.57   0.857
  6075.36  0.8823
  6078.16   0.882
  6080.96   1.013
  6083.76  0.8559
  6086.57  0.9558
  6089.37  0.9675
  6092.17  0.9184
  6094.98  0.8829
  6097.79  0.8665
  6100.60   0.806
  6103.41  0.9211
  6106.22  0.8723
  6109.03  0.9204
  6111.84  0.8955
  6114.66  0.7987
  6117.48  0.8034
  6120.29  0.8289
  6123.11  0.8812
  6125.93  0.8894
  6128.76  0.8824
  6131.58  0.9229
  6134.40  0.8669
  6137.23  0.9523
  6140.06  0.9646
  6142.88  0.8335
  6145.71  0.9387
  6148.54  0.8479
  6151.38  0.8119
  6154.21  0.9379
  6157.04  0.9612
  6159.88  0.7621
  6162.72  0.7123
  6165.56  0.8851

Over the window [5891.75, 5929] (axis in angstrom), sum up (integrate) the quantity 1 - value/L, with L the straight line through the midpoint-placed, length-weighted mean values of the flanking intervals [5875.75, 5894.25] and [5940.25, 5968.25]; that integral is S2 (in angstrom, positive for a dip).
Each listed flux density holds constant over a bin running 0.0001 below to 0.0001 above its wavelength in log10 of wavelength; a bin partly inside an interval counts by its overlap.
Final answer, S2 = 2.27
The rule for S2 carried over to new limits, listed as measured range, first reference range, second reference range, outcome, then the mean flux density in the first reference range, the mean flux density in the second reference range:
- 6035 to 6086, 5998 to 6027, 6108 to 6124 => -3.2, 0.897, 0.852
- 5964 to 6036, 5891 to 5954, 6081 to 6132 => -4.1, 0.828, 0.884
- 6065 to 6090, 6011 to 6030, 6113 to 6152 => -0.7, 0.898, 0.874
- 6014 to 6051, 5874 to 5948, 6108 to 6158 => -2.6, 0.842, 0.885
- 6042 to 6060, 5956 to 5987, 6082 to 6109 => -1.2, 0.898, 0.897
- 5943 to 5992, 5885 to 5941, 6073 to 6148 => -3.4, 0.814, 0.891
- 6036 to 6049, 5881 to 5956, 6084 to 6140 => -1.0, 0.826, 0.887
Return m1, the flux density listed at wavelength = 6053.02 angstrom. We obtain 0.9306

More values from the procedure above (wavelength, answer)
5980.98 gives 0.8375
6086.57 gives 0.9558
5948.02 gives 0.9313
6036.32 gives 0.9714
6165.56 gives 0.8851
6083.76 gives 0.8559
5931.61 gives 0.8632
